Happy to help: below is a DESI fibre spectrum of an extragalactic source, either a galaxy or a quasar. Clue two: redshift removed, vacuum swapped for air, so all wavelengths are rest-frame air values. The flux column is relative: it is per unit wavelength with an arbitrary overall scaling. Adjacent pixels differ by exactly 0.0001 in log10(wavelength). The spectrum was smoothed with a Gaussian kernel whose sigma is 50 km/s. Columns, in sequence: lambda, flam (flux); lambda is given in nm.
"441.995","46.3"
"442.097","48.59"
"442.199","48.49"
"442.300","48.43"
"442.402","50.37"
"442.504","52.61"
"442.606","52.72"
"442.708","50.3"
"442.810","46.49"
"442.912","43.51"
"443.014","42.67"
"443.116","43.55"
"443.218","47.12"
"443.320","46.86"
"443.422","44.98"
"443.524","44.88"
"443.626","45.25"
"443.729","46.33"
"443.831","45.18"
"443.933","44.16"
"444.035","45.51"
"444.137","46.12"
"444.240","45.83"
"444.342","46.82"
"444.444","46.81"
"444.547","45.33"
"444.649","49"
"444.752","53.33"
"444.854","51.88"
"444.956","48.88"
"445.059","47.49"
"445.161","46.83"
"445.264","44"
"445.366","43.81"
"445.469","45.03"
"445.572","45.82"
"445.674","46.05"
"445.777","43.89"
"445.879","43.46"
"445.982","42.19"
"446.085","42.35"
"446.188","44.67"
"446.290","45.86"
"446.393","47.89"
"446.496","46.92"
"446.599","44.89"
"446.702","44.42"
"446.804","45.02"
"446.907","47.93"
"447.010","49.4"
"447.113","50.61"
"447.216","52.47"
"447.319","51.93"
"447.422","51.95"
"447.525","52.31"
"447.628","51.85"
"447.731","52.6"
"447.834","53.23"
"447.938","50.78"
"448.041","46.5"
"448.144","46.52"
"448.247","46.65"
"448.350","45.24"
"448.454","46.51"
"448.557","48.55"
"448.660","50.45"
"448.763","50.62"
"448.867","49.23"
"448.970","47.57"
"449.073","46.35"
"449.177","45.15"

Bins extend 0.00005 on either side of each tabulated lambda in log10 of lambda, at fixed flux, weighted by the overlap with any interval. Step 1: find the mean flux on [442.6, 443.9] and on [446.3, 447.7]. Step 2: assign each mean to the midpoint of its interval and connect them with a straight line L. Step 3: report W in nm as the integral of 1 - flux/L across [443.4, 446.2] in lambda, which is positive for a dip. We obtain 0.07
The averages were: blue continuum 45.9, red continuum 49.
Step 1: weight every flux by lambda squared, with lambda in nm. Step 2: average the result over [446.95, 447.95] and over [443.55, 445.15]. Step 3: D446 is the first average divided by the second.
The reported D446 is 1.1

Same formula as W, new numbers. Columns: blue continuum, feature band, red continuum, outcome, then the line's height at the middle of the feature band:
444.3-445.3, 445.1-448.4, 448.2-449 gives 0.06 nm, 48.1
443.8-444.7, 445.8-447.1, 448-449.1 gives 0.04 nm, 46.9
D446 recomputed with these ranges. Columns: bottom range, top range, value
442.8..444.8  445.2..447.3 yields 1.01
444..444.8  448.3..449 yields 1.04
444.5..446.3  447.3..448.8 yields 1.09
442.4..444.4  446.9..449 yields 1.09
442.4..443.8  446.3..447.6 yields 1.06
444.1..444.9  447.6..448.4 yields 1.04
